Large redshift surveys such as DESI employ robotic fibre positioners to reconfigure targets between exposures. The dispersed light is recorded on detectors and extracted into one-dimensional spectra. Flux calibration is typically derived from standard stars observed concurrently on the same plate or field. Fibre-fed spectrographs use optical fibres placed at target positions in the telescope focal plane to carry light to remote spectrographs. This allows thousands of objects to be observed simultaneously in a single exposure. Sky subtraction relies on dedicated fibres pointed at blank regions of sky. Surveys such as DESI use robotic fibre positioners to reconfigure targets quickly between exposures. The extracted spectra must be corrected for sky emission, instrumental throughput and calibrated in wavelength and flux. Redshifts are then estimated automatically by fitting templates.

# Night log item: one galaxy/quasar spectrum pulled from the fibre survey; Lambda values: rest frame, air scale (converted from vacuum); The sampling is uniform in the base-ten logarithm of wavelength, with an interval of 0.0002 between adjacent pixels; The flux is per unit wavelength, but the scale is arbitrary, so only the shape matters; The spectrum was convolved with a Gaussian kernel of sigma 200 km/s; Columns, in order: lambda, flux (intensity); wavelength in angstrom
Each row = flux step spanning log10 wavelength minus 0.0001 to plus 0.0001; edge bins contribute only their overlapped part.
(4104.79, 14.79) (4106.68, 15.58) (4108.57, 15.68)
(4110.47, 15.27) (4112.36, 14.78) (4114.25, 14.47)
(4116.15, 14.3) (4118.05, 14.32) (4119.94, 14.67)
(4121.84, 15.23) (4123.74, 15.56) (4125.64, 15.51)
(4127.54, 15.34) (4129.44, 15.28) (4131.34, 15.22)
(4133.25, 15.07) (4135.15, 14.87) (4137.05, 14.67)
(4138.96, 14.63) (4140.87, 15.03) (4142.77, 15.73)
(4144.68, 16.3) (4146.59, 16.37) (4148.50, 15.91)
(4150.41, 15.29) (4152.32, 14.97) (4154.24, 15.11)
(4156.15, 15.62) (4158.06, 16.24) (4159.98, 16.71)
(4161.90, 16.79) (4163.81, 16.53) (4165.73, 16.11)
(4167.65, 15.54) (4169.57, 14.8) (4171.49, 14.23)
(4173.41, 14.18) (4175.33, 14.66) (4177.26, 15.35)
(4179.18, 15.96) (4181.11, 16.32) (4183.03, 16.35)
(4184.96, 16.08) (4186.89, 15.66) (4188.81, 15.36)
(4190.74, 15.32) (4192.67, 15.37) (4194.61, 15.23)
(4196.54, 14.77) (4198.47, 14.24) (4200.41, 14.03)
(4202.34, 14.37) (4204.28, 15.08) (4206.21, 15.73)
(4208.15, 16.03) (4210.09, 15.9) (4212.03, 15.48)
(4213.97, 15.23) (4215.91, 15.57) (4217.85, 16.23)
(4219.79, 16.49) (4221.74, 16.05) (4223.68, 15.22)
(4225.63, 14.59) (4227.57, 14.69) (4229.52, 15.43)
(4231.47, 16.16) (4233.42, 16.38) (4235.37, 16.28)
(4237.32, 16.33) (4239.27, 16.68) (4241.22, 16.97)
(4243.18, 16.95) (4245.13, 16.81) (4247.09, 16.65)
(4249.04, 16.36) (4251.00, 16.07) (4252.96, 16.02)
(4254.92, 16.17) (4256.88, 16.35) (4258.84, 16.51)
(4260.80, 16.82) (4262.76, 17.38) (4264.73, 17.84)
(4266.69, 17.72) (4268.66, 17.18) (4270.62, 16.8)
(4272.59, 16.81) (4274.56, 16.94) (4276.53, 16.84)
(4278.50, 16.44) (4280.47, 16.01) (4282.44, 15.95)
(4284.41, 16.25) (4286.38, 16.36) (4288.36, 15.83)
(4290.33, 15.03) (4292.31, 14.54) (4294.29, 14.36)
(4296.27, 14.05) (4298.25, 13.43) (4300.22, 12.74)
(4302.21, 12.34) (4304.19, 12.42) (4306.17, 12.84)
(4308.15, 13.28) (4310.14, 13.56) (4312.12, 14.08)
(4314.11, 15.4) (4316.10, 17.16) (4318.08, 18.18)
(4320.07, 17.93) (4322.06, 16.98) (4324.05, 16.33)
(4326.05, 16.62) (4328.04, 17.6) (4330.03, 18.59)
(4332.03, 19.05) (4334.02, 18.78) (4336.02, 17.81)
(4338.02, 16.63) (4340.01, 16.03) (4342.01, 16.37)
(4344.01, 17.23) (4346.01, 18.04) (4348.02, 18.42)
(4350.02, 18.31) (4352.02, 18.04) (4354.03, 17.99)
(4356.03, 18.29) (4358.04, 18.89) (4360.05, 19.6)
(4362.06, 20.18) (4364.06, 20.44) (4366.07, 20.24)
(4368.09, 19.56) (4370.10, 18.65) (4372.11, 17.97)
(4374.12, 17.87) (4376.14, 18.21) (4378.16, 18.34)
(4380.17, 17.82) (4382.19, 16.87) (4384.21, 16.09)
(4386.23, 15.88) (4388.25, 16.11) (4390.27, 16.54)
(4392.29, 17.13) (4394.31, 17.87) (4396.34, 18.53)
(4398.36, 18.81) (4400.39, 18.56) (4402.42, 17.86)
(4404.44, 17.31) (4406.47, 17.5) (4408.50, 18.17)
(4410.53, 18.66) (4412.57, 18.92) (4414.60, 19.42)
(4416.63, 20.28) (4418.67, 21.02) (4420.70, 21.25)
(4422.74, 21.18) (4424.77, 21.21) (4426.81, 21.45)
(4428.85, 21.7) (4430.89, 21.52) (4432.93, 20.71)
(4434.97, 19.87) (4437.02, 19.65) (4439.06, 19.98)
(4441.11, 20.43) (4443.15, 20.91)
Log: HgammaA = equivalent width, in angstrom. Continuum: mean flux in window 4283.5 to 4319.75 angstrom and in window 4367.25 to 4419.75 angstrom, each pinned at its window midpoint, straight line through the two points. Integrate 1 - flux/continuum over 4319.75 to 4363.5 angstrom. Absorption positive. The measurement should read -4.9 angstrom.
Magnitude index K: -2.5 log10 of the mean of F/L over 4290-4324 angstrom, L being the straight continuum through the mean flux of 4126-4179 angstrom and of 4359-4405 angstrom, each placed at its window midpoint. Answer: 0.177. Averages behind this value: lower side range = 15.4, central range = 14.6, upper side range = 18.1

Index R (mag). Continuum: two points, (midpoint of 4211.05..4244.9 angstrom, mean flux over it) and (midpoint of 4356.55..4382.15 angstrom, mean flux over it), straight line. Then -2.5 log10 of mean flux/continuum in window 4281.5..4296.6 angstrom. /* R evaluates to 0.12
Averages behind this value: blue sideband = 15.9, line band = 15.3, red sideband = 18.9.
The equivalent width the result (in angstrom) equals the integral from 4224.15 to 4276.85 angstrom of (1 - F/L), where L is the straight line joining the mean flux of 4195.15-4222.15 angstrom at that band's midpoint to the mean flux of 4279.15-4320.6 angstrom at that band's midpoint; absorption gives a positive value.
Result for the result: -4.8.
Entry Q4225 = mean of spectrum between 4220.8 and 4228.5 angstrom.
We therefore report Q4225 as 15.1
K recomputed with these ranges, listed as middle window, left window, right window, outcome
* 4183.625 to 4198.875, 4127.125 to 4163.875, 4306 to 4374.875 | 0.05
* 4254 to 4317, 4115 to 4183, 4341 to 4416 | 0.10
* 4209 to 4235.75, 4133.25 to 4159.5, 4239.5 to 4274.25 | 0.05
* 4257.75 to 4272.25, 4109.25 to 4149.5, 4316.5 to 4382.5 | -0.01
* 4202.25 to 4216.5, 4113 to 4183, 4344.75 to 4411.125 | 0.04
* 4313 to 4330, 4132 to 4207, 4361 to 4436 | 0.04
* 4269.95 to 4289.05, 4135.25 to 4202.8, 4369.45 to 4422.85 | 0.02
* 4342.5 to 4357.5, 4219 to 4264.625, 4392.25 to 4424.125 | 0.00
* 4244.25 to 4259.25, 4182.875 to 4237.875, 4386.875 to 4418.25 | -0.02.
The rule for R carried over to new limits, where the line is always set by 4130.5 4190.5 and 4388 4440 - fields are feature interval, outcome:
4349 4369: -0.037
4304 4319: 0.206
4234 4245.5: 0.004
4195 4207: 0.100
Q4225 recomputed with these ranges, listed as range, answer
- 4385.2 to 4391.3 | 16.2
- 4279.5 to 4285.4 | 16.1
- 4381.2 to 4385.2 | 16.5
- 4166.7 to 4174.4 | 14.7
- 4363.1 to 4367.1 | 20.3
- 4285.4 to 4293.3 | 15.4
